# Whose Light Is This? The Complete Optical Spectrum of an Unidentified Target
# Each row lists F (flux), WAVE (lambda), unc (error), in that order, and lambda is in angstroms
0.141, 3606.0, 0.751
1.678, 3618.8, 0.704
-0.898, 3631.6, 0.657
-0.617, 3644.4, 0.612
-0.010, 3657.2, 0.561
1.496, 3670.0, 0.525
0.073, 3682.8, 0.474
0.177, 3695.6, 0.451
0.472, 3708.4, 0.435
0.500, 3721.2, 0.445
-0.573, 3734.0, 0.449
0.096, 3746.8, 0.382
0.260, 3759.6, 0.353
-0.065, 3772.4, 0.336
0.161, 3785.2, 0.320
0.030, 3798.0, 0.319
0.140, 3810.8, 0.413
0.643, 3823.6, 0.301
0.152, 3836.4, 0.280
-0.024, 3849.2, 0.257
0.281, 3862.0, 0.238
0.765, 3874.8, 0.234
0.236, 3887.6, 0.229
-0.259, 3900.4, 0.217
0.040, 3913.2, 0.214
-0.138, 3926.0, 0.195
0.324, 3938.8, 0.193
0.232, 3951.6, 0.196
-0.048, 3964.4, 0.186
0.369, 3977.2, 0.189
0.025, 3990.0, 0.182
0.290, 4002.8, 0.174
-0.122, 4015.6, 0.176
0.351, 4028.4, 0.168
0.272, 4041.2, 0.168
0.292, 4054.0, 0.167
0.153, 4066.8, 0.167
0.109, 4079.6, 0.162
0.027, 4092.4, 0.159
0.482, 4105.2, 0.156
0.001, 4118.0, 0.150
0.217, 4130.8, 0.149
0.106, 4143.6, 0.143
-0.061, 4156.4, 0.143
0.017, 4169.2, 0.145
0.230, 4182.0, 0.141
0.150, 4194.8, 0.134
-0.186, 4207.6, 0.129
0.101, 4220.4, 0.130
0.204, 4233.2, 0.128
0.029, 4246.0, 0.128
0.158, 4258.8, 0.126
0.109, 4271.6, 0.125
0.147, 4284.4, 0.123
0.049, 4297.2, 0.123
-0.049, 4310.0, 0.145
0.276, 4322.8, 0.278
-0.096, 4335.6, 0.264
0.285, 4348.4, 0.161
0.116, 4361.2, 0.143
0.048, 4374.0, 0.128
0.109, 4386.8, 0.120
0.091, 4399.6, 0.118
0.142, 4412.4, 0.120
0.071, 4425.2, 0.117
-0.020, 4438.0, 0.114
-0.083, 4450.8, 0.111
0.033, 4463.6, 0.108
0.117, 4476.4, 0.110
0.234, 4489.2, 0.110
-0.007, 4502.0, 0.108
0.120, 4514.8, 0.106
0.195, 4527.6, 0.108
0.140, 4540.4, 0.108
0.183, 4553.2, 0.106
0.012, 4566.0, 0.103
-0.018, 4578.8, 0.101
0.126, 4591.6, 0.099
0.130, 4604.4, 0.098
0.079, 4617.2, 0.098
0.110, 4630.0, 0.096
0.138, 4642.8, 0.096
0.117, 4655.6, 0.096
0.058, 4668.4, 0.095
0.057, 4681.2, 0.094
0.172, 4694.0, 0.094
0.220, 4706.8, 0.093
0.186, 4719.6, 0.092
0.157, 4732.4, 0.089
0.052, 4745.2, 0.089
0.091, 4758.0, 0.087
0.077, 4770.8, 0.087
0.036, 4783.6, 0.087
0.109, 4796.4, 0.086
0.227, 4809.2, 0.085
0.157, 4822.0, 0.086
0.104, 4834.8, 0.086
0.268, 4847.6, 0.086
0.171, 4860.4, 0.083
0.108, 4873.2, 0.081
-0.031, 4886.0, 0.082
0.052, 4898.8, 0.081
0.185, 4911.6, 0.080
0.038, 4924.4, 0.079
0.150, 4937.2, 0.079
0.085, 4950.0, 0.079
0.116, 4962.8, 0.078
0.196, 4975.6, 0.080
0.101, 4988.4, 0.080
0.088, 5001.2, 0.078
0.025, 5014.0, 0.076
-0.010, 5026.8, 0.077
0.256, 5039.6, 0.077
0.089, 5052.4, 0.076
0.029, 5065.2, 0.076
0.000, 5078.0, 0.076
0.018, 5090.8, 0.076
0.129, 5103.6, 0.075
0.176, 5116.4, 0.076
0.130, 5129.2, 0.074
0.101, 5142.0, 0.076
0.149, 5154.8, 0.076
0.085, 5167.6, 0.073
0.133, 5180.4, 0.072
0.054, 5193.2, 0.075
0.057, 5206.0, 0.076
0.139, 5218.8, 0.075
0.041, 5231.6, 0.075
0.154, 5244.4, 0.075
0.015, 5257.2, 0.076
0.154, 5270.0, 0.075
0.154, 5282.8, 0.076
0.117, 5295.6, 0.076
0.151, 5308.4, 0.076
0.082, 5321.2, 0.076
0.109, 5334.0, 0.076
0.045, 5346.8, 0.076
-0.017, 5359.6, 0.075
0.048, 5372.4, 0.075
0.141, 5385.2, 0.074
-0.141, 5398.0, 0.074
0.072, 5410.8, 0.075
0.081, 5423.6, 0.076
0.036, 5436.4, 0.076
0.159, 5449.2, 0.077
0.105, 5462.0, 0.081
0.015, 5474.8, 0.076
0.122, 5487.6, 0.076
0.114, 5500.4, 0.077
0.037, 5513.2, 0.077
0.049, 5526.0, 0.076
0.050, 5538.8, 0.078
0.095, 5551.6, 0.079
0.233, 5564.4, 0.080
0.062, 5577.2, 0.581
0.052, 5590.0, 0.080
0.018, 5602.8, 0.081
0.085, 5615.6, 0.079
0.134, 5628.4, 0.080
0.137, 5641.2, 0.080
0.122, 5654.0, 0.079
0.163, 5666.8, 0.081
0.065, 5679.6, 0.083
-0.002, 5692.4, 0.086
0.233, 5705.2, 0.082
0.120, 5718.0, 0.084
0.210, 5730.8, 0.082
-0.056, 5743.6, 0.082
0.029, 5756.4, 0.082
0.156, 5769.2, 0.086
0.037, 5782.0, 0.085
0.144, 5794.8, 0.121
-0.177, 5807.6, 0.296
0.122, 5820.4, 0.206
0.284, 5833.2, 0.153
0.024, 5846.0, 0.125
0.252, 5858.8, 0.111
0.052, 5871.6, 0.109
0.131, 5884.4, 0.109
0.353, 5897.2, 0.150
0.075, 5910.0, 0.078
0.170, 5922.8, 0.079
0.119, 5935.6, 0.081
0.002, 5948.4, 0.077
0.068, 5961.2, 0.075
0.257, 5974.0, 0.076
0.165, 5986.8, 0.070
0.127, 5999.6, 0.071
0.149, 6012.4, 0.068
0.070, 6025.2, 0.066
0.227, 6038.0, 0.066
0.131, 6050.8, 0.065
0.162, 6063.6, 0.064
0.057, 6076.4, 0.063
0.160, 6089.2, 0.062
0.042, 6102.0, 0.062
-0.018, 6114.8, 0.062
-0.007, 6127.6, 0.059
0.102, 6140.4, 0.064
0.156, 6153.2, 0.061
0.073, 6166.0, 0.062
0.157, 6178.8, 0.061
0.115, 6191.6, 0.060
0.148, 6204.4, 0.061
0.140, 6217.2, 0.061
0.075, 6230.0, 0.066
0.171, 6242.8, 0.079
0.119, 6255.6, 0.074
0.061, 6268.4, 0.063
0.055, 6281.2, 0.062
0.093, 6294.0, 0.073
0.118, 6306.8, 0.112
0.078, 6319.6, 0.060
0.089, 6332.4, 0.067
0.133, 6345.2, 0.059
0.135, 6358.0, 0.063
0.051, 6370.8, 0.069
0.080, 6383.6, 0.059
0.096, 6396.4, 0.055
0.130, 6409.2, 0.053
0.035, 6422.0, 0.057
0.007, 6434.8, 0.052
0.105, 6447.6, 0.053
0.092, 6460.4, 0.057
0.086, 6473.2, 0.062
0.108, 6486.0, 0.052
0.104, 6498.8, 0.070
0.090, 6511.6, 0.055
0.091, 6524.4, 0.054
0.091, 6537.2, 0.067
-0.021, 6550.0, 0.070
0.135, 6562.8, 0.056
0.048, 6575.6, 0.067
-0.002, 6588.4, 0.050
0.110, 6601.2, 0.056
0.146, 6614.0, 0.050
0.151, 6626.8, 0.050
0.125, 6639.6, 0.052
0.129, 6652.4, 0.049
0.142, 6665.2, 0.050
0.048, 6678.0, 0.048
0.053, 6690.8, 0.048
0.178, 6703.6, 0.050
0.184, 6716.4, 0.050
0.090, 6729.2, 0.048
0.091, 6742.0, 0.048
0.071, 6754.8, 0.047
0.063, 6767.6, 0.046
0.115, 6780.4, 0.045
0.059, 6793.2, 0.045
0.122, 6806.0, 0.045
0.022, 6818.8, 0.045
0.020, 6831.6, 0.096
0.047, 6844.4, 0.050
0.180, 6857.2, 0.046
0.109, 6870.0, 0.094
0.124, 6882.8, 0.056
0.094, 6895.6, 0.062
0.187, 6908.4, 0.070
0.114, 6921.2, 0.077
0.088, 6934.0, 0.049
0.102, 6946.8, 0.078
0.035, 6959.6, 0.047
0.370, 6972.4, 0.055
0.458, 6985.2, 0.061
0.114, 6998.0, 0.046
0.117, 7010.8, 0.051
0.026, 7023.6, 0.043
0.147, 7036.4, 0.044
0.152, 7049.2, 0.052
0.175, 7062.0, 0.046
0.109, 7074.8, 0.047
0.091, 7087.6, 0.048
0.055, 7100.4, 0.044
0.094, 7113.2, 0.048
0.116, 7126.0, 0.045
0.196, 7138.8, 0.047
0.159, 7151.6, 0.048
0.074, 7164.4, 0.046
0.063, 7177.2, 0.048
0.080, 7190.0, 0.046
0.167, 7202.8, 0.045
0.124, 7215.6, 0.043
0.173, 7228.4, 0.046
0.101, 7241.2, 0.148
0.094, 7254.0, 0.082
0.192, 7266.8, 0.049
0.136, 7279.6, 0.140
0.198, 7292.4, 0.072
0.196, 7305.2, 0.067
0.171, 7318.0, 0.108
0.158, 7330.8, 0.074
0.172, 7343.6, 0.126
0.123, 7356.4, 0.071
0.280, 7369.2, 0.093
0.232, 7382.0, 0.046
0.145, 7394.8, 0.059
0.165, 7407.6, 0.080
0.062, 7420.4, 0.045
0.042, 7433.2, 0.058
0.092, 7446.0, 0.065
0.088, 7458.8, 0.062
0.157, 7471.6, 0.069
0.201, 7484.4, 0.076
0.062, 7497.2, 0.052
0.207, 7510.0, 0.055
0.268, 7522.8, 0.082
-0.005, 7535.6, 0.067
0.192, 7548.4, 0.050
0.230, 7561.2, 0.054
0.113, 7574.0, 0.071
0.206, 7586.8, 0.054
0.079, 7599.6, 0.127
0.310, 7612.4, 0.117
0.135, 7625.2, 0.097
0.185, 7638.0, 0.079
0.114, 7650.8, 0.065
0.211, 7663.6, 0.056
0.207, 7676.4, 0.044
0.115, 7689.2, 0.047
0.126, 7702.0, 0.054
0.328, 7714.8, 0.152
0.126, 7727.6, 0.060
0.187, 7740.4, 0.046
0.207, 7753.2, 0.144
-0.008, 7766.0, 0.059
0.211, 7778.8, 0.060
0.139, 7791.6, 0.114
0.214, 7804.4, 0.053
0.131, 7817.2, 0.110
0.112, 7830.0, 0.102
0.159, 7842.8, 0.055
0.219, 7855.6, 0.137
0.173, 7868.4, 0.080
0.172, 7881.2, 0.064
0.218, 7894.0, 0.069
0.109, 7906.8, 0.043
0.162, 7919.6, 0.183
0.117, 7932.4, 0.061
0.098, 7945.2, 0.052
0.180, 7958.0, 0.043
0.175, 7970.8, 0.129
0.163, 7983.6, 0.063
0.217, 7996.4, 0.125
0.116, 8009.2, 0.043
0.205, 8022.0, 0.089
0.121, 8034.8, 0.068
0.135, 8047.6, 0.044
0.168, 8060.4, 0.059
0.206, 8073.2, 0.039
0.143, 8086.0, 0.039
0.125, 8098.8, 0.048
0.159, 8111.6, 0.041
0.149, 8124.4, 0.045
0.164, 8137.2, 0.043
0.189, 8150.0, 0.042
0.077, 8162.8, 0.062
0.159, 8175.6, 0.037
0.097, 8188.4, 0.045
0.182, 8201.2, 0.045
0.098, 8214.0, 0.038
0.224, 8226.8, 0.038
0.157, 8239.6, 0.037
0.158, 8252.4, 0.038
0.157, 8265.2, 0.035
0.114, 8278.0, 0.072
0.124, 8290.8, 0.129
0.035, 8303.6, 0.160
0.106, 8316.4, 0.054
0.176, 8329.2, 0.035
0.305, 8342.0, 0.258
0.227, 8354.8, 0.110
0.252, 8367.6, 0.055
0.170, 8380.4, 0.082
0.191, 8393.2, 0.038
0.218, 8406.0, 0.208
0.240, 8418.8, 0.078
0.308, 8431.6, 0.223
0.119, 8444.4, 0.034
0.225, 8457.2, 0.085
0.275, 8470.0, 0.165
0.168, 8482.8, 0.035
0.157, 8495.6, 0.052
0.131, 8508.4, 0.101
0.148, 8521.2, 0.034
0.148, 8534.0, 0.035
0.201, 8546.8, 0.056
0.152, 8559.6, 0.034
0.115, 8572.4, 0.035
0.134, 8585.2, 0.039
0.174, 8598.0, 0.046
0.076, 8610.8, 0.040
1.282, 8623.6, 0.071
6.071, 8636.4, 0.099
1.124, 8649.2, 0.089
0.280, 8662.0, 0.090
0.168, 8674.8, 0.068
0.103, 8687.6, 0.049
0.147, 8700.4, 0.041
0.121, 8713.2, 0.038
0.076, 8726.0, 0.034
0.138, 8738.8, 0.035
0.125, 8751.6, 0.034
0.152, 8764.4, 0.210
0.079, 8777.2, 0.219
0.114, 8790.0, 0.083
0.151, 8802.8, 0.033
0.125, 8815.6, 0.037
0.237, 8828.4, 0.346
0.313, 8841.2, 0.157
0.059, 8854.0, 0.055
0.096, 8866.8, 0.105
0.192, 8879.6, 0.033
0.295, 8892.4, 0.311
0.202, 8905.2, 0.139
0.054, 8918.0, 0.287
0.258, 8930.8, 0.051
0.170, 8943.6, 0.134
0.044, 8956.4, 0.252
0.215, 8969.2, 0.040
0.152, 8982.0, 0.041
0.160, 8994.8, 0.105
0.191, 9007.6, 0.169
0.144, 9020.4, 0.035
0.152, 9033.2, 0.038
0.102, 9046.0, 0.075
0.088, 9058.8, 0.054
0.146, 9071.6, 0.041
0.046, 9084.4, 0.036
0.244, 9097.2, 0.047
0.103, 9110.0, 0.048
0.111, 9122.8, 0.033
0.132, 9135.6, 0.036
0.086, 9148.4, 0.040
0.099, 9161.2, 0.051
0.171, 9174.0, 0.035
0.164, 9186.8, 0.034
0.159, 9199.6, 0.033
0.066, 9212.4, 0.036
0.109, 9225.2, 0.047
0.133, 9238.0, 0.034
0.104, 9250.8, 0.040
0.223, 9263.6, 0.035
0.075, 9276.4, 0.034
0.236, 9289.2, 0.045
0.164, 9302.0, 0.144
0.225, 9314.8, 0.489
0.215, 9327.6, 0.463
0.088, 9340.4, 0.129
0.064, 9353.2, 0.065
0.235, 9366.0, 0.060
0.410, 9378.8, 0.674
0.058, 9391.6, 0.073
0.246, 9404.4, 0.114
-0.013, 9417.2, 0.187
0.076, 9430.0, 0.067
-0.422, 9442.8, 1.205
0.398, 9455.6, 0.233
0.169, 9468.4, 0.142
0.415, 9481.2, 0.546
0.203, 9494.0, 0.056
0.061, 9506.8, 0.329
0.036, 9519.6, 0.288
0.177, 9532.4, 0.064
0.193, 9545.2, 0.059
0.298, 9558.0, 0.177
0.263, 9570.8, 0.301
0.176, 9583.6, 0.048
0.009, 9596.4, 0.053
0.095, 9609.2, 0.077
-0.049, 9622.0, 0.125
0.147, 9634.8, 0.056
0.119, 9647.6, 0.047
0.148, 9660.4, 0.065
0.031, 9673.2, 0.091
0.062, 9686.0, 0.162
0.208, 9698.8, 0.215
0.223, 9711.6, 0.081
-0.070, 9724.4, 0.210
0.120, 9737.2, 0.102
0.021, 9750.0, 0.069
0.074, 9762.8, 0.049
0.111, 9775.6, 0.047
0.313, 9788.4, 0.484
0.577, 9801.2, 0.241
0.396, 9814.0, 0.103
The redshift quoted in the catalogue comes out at 0.724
